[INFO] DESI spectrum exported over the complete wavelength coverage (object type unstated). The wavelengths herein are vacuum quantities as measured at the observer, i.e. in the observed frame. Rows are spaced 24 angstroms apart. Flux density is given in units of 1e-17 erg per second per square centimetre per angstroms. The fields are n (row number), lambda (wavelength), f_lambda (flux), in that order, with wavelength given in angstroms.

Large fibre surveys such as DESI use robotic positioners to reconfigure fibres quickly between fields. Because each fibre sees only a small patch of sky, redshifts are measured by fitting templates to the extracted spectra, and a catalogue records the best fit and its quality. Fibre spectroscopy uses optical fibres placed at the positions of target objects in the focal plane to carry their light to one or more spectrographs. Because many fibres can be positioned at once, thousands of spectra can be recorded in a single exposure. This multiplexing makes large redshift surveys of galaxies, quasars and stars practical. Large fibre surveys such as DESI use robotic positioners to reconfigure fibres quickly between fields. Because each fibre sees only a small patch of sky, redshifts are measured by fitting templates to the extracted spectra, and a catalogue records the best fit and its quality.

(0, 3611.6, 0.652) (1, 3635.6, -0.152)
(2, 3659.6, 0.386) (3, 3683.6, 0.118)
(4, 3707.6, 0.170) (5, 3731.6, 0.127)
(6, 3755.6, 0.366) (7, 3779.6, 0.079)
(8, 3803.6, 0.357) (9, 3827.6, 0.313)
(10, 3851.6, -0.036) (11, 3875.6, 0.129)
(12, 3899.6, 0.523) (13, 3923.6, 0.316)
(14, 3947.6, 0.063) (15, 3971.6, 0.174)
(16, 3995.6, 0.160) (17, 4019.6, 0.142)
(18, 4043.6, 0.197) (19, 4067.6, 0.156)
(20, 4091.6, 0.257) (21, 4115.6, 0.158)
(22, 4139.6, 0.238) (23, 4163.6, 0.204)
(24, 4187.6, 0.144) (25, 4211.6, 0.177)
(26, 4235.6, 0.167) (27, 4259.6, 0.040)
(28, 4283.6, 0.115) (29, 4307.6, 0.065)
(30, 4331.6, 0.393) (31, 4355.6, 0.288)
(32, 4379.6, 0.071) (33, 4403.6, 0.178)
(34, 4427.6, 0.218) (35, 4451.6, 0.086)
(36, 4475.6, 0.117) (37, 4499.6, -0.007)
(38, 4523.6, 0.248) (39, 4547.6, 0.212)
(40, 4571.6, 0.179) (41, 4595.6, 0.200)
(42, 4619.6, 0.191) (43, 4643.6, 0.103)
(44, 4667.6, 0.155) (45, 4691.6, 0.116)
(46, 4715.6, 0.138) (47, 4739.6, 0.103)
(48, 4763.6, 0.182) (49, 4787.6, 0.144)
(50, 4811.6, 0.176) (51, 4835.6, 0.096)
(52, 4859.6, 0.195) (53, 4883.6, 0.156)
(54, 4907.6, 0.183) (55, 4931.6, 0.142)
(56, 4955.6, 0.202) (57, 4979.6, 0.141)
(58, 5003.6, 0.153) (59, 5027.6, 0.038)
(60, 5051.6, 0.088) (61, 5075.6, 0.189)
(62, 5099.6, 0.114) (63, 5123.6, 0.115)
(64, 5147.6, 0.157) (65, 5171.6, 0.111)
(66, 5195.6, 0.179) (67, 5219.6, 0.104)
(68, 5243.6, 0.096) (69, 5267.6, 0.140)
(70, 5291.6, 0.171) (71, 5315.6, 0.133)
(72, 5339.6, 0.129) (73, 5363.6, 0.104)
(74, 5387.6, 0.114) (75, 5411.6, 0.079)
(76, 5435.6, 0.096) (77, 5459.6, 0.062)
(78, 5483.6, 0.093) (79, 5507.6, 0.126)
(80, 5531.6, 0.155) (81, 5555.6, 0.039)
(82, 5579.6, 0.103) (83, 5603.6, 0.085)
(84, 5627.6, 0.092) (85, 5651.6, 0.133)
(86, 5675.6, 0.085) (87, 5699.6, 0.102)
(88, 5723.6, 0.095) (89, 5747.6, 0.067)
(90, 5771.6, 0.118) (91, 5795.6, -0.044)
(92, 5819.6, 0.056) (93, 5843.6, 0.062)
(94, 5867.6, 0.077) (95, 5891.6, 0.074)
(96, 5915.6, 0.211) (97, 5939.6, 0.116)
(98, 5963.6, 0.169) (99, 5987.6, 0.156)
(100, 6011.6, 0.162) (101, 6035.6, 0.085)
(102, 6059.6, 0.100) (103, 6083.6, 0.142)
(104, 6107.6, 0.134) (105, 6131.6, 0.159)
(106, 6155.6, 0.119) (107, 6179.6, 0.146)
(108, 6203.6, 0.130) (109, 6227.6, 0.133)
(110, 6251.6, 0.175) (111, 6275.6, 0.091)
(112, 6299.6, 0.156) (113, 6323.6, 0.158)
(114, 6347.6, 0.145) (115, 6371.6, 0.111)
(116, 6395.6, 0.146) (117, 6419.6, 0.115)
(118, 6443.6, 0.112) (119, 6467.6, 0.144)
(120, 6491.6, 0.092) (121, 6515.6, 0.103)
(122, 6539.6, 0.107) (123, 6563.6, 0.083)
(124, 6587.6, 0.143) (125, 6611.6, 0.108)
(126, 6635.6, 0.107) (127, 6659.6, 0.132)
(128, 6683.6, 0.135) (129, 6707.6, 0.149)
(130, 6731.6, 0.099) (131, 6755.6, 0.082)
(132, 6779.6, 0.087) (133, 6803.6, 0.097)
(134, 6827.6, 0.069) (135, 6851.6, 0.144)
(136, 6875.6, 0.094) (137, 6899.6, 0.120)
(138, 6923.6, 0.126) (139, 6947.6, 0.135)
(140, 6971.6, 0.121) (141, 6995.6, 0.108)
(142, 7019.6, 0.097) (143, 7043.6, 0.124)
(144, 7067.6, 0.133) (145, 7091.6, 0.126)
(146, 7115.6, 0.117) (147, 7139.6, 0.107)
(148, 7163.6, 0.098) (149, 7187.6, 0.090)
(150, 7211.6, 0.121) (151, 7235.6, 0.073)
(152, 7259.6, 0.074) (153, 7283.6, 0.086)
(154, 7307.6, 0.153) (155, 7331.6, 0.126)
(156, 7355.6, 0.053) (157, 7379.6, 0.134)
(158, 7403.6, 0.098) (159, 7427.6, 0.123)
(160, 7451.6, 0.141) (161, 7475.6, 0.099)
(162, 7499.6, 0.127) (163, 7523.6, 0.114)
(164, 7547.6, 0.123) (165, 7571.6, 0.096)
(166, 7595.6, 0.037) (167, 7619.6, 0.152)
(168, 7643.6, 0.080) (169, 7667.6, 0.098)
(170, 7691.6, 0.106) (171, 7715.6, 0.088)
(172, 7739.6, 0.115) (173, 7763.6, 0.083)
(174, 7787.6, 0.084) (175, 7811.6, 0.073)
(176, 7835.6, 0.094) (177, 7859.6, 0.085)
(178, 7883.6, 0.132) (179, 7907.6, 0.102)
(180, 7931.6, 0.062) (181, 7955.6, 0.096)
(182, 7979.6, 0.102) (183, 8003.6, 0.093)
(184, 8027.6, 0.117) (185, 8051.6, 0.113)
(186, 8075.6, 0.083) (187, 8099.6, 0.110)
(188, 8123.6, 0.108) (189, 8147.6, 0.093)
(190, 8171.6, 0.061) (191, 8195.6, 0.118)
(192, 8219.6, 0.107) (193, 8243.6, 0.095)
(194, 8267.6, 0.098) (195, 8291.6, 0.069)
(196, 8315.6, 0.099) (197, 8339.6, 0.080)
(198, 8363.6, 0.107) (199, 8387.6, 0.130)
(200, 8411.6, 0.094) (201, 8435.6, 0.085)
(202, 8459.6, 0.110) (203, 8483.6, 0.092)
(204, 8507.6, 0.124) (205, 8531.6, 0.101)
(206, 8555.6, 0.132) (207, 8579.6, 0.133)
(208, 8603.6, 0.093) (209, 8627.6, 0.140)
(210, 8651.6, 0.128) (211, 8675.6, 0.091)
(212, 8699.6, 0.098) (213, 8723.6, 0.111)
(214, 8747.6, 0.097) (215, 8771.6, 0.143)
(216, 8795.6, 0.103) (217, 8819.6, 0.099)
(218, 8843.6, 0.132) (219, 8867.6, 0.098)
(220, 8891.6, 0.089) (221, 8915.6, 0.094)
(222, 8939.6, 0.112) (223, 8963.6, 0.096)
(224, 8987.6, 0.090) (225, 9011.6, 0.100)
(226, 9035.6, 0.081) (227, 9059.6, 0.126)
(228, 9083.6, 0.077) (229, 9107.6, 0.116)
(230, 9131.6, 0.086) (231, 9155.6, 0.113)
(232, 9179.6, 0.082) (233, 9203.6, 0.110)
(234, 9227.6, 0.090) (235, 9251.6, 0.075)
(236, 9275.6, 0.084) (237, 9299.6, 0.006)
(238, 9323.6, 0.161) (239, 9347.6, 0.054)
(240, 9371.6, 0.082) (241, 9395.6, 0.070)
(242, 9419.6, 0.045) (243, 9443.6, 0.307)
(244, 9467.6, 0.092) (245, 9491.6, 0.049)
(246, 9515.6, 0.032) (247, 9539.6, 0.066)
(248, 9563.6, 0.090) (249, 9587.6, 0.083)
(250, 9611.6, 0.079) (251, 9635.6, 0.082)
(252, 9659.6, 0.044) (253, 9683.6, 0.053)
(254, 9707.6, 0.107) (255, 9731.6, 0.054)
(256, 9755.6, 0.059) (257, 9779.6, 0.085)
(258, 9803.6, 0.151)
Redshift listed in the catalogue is 0.303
